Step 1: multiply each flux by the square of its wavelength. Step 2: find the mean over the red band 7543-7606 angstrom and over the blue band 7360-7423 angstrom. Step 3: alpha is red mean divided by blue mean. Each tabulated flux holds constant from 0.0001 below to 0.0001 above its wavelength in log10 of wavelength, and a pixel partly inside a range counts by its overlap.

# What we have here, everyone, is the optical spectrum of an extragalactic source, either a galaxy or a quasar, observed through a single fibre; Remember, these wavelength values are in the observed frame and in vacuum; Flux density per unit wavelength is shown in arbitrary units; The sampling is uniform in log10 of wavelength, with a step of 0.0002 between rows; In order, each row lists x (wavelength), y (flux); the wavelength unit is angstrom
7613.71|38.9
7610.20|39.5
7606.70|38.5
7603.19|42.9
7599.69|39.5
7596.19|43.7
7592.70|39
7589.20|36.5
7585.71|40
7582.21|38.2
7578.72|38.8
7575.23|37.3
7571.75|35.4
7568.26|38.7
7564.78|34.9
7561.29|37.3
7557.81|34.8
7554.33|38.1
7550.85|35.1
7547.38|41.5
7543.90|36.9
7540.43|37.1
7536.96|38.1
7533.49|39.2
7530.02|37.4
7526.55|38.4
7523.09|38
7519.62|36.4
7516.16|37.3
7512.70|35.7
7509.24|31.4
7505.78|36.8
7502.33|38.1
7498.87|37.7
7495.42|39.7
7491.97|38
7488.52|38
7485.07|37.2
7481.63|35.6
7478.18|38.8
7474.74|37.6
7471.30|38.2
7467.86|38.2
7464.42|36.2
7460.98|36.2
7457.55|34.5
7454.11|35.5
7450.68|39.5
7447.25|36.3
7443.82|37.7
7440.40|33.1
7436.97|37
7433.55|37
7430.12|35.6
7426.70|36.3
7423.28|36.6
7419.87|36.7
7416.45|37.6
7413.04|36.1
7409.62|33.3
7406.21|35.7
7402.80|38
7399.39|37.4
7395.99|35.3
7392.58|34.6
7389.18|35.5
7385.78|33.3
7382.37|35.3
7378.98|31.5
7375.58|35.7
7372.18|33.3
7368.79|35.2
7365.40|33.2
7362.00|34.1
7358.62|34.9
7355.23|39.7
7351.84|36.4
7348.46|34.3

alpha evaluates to 1.14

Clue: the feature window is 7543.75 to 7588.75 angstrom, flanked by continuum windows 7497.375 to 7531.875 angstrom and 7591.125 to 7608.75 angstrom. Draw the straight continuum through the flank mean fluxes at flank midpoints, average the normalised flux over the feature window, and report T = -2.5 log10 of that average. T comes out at 0.048 mag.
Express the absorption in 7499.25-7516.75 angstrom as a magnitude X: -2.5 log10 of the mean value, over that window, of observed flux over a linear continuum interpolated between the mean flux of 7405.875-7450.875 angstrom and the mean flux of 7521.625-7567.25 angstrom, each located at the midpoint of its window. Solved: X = 0.04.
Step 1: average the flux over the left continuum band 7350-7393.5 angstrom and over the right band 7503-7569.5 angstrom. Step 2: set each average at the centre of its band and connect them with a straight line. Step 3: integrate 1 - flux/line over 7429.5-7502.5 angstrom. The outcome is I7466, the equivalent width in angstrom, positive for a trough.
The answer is -2.0 angstrom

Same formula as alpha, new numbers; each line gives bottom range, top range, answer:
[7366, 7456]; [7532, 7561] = 1.09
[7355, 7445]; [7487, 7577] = 1.09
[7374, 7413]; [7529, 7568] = 1.11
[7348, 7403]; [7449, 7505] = 1.10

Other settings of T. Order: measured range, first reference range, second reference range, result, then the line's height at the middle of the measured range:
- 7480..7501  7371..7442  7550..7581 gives -0.05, 36.2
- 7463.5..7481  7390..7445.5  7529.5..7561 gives -0.03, 36.7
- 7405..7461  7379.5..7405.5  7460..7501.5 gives 0.01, 36.5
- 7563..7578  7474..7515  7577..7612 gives 0.07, 39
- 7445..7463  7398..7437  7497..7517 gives 0.00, 36.3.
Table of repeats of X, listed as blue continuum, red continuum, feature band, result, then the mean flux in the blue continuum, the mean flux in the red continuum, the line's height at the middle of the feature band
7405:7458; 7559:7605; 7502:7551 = 0.01 mag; 36.2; 38.6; 37.7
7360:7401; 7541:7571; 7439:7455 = -0.03 mag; 34.5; 37.1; 35.5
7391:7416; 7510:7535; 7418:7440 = -0.01 mag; 35.9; 37.2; 36.2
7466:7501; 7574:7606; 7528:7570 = 0.04 mag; 37.9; 39.5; 38.9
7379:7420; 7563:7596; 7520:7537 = -0.02 mag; 35.5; 37.9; 37.3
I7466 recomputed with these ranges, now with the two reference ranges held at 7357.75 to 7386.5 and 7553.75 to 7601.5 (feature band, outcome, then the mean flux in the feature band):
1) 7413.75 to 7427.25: -0.70 angstrom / 36.8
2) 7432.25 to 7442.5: -0.12 angstrom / 35.7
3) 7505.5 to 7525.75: 0.46 angstrom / 36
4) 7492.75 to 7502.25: -0.53 angstrom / 38.5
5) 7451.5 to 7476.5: -0.63 angstrom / 36.7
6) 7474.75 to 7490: -0.52 angstrom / 37.4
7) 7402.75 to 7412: -0.15 angstrom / 35.3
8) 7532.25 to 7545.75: -0.19 angstrom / 37.8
